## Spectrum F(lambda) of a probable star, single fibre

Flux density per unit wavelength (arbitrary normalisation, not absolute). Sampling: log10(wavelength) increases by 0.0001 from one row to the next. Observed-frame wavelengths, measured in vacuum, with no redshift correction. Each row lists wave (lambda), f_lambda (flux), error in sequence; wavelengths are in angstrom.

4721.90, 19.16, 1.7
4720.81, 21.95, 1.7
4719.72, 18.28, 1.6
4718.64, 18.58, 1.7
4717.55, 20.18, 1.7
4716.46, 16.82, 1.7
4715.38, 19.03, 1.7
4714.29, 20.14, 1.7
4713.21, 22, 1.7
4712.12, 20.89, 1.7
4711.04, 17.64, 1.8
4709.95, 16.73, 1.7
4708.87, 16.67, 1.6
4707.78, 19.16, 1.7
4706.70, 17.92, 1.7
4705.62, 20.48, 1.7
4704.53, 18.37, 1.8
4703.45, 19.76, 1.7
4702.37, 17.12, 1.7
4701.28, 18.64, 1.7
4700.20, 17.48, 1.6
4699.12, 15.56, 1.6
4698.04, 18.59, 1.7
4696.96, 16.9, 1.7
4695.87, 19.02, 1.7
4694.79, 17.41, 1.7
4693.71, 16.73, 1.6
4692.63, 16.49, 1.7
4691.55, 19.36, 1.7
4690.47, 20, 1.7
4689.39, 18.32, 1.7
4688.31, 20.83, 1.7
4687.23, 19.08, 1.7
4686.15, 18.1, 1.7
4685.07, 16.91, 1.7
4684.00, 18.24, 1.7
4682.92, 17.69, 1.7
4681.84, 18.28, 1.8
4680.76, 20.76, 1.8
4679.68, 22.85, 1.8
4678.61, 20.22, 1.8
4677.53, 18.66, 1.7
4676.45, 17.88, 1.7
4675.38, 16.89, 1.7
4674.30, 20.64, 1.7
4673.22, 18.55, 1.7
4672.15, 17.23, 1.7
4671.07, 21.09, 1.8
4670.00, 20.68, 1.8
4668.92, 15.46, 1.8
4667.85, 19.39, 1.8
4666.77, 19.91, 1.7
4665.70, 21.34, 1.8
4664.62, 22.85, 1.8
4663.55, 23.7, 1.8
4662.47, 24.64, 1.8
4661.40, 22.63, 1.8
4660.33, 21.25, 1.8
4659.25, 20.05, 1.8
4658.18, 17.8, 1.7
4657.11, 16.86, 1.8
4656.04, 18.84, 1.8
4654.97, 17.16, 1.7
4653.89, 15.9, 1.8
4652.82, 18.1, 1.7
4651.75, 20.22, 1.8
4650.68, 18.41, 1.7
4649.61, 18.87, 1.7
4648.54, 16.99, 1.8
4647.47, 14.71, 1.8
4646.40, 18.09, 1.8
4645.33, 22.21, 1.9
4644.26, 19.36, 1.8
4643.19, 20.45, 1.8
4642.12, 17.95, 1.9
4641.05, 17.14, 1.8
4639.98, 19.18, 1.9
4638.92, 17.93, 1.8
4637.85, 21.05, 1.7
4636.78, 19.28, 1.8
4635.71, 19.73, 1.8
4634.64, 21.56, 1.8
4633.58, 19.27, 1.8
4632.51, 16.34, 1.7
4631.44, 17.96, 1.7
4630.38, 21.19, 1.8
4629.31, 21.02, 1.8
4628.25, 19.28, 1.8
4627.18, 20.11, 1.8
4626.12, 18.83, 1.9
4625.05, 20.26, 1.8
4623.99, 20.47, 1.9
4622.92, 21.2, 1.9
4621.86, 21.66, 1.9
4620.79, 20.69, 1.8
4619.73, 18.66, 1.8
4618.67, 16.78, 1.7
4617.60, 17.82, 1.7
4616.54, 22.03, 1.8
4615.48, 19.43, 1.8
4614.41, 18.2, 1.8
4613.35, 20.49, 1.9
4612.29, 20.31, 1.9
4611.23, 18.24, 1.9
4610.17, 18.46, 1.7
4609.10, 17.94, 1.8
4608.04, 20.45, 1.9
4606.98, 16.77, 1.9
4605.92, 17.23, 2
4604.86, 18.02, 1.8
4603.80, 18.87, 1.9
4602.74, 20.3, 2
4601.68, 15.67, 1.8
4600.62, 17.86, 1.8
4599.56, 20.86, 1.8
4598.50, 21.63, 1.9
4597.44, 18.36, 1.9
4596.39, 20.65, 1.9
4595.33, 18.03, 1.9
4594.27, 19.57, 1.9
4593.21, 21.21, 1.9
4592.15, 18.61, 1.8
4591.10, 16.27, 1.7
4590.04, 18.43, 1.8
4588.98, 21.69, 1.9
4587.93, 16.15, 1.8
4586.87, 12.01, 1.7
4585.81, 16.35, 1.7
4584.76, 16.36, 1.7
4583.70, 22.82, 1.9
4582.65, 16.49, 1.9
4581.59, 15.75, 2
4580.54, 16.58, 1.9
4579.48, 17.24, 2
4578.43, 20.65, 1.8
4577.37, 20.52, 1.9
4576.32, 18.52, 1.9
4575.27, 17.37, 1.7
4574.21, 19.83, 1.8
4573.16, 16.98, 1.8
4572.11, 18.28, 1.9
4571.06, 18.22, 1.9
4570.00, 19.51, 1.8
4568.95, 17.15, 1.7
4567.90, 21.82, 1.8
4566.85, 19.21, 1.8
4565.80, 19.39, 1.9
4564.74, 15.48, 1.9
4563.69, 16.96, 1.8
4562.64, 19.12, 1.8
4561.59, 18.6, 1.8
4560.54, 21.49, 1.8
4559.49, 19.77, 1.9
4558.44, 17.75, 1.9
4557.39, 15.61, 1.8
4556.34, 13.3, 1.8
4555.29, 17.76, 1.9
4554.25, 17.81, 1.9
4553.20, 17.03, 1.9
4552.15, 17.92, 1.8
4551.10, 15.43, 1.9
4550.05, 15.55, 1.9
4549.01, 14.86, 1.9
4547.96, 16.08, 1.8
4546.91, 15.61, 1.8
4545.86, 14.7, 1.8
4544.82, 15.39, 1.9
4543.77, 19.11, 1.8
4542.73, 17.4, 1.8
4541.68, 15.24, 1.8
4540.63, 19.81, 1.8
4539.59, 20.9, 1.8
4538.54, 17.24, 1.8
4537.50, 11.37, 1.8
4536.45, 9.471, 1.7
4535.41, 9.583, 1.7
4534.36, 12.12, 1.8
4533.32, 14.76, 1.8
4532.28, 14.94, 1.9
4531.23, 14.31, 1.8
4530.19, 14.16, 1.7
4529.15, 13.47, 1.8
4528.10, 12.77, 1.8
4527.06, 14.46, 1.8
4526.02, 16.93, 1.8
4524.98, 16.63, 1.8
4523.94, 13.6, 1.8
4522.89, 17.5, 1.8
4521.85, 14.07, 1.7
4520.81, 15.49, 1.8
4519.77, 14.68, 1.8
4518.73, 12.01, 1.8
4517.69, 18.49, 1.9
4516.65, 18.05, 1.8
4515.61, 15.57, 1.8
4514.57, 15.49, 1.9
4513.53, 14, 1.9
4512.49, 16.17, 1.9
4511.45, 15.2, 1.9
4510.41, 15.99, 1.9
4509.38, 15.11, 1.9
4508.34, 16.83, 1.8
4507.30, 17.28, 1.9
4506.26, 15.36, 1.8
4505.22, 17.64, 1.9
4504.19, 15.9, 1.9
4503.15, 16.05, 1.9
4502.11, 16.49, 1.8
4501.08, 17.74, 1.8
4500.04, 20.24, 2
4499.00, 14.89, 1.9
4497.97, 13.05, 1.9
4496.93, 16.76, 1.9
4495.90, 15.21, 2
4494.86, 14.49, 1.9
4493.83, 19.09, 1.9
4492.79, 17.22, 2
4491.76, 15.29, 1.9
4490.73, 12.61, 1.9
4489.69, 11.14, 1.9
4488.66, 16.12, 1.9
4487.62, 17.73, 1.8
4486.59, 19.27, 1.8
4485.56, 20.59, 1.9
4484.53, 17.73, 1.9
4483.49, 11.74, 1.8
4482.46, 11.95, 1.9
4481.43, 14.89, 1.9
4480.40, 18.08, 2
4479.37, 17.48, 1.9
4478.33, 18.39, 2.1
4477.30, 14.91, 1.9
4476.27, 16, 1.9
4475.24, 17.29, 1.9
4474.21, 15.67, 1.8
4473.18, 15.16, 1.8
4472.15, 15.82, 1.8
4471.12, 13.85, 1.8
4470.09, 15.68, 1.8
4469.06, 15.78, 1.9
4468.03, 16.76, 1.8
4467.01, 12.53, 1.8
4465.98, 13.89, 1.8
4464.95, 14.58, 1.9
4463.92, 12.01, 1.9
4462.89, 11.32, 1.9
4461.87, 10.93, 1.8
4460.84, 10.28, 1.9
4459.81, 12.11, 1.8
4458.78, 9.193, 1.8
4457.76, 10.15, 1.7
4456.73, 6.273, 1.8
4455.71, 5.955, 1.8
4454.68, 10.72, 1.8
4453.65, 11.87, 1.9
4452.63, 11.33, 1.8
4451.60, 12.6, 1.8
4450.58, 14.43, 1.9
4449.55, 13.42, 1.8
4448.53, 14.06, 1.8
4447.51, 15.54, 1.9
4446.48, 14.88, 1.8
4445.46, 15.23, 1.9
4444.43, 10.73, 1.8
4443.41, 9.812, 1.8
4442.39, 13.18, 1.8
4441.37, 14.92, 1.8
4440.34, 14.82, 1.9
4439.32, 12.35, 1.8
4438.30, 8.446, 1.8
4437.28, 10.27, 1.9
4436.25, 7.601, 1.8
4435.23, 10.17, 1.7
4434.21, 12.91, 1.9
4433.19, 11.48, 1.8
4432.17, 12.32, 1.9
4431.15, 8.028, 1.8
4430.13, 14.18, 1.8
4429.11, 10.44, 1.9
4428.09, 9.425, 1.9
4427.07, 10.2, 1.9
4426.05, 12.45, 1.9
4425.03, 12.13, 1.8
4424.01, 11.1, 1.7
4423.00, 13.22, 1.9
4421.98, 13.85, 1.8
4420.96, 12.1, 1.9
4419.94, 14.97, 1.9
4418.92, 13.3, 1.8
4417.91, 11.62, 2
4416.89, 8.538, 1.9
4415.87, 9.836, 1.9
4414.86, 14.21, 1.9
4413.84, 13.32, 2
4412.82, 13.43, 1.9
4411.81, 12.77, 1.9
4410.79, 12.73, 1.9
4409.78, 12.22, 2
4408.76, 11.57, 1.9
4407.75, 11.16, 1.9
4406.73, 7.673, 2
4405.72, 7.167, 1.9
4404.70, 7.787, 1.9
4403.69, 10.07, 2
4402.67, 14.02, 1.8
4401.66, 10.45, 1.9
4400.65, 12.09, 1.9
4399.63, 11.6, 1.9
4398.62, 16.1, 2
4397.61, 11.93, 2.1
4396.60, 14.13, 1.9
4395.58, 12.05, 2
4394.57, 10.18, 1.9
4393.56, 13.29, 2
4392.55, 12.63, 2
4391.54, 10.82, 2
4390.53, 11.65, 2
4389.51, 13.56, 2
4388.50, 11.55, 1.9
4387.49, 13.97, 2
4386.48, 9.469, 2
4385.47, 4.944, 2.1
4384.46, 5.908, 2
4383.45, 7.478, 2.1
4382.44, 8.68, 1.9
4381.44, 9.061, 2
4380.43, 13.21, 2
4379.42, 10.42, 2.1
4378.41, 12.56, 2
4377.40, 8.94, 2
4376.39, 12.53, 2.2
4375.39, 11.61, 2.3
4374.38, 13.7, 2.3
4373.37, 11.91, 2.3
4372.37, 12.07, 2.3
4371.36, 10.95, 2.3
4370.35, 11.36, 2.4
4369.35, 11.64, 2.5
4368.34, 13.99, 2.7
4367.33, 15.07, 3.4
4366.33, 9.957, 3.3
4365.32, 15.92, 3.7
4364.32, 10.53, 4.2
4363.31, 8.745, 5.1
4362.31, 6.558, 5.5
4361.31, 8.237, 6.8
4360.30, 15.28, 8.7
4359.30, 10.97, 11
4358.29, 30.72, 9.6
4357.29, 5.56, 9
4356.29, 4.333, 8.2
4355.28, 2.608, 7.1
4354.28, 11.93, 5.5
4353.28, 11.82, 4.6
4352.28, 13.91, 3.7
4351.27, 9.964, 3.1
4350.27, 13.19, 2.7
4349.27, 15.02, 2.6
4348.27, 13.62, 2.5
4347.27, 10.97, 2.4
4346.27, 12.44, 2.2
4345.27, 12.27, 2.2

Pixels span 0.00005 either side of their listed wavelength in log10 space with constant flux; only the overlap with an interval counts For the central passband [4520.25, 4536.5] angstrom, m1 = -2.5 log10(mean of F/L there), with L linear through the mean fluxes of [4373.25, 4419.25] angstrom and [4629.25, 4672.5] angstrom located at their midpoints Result 0.09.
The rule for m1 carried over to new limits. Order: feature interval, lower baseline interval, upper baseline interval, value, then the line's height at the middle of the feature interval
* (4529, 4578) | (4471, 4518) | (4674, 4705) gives 0.00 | 16.8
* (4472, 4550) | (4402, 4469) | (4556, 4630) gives -0.05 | 15.1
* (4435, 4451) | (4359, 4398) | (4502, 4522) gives 0.08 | 13.4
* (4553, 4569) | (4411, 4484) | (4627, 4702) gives -0.13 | 16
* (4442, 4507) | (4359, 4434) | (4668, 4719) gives -0.08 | 13.3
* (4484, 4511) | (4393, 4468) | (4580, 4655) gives -0.15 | 14.3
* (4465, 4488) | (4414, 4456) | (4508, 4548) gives -0.19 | 13.4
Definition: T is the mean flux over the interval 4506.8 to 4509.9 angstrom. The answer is 16.4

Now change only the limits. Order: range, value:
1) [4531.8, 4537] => 12.2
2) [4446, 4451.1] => 14.5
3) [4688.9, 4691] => 19.2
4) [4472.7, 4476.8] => 16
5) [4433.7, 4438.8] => 9.87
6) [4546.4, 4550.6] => 15.5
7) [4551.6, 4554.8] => 17.6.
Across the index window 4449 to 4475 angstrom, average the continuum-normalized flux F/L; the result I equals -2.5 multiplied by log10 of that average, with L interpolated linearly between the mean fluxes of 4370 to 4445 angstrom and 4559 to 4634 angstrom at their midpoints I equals 0.085 mag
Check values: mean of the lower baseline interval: 11.4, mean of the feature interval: 12.5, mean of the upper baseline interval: 18.8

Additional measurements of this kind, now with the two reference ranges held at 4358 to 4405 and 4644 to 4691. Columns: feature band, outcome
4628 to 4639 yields -0.070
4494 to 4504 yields -0.100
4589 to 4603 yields -0.104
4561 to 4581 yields -0.112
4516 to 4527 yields -0.022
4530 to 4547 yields 0.054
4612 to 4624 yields -0.105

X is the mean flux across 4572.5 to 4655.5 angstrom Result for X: 18.8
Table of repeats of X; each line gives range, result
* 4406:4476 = 12.2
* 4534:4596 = 17.3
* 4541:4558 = 16.2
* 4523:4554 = 15.3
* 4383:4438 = 11.3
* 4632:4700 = 19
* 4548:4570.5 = 17.7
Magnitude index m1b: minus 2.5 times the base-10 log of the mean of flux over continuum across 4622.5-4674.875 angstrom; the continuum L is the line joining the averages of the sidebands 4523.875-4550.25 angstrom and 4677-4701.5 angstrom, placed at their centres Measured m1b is -0.11 mag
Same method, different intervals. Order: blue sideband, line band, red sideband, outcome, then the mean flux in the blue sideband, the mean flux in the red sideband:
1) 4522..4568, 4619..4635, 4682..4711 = -0.155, 16.1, 18.1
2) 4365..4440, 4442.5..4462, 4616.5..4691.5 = 0.122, 11.4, 19.3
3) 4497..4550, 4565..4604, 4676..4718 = -0.117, 15.5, 18.6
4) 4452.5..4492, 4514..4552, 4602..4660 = 0.045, 13.9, 19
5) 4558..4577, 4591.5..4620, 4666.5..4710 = -0.020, 18.7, 18.5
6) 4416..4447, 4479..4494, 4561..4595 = -0.128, 11.8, 18.2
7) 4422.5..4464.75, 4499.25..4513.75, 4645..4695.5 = -0.204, 11.5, 19.1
